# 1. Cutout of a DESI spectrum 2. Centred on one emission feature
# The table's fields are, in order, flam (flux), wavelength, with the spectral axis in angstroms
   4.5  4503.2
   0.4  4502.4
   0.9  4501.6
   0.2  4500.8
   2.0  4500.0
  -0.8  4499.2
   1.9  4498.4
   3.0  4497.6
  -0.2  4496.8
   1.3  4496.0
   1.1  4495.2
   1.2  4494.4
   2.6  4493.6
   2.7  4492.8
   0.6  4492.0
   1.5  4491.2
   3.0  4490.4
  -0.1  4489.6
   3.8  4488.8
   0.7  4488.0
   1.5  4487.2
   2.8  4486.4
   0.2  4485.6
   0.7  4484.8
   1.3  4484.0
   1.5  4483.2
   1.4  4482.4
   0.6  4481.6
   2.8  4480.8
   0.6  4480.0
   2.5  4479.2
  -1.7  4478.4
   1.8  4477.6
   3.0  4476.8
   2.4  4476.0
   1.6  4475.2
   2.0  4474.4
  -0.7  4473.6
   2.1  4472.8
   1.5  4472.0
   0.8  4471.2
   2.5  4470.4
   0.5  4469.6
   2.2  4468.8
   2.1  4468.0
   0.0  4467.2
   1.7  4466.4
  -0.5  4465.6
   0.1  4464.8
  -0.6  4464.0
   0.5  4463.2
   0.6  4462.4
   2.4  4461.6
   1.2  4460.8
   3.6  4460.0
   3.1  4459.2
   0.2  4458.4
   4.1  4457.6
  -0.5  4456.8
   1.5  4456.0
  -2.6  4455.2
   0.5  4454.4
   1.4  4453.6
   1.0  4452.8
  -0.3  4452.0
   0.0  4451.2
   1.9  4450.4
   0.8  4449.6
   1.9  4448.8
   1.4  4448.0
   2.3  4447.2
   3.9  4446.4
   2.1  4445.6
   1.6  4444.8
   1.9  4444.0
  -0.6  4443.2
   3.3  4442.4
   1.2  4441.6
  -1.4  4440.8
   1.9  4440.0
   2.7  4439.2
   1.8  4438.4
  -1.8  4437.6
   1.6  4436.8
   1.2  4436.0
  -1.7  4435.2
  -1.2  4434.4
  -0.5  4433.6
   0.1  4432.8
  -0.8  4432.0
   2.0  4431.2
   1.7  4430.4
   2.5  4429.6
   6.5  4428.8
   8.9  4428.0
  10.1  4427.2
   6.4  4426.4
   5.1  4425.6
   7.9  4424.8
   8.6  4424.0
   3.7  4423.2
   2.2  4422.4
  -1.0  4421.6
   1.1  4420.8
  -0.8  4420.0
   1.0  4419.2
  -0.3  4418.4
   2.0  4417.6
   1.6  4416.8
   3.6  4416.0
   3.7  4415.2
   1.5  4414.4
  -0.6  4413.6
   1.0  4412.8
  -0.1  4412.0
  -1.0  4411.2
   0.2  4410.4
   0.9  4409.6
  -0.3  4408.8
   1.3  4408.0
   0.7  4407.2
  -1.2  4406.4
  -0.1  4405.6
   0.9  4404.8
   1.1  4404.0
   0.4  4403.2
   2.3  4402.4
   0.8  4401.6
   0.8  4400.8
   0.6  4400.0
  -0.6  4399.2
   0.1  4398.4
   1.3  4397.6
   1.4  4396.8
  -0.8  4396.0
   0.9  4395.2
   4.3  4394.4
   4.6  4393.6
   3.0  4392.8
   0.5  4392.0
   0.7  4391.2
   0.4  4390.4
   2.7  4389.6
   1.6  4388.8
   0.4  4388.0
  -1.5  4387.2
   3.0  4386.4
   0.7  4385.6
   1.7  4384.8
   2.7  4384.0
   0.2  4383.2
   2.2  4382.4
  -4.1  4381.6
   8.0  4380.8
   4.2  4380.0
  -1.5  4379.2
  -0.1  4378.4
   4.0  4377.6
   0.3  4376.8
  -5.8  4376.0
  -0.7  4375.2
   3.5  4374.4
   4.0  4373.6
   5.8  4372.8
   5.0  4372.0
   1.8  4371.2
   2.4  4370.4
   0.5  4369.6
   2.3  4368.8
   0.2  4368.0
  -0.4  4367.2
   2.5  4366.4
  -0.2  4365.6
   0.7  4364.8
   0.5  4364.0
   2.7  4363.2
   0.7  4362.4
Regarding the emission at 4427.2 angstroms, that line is [O II]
